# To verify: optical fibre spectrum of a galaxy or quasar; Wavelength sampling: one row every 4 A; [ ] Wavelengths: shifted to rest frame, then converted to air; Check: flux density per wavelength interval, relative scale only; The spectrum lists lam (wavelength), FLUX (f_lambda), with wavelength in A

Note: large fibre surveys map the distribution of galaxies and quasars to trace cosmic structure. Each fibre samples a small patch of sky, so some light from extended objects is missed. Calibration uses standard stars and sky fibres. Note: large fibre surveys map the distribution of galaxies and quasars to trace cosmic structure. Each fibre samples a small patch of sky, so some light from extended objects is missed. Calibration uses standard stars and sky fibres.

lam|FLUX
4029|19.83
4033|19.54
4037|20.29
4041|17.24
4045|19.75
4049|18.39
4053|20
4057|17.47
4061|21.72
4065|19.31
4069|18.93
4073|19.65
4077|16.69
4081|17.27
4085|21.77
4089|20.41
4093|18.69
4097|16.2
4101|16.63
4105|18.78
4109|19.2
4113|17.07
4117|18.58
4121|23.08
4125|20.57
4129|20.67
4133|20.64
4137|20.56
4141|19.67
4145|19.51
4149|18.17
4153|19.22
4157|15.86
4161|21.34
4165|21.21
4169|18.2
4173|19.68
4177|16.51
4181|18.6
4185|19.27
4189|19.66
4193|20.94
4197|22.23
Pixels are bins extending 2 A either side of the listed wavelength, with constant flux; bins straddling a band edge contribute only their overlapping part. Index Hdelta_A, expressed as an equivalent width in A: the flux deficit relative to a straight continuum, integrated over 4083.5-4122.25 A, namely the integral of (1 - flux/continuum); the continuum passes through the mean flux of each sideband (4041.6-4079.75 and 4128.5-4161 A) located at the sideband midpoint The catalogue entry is 0.50 A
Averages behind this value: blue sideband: 19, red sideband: 19.4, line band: 18.9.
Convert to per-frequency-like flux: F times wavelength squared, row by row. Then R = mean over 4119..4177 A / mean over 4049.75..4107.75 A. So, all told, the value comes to 1.09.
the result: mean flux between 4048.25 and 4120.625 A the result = 18.8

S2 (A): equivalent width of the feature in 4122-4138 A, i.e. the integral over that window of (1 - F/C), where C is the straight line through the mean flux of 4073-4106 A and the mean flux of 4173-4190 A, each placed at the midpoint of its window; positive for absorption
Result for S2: -2.00 A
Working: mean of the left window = 18.4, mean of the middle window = 20.8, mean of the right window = 18.6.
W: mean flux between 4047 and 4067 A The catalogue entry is 19.4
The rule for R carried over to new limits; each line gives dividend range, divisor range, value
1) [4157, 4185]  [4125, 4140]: 0.94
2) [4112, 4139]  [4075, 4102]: 1.13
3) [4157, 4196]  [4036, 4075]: 1.07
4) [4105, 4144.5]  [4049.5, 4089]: 1.06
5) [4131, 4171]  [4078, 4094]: 1.03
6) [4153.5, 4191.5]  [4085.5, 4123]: 1.04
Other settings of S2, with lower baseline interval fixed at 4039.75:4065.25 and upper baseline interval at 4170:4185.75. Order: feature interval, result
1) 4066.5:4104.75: 0.97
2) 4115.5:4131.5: -1.74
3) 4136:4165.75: -1.18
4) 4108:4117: 0.34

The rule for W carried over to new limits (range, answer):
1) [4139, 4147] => 19.6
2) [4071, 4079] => 18.2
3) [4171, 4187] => 18.5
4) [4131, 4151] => 19.7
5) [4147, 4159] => 17.8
